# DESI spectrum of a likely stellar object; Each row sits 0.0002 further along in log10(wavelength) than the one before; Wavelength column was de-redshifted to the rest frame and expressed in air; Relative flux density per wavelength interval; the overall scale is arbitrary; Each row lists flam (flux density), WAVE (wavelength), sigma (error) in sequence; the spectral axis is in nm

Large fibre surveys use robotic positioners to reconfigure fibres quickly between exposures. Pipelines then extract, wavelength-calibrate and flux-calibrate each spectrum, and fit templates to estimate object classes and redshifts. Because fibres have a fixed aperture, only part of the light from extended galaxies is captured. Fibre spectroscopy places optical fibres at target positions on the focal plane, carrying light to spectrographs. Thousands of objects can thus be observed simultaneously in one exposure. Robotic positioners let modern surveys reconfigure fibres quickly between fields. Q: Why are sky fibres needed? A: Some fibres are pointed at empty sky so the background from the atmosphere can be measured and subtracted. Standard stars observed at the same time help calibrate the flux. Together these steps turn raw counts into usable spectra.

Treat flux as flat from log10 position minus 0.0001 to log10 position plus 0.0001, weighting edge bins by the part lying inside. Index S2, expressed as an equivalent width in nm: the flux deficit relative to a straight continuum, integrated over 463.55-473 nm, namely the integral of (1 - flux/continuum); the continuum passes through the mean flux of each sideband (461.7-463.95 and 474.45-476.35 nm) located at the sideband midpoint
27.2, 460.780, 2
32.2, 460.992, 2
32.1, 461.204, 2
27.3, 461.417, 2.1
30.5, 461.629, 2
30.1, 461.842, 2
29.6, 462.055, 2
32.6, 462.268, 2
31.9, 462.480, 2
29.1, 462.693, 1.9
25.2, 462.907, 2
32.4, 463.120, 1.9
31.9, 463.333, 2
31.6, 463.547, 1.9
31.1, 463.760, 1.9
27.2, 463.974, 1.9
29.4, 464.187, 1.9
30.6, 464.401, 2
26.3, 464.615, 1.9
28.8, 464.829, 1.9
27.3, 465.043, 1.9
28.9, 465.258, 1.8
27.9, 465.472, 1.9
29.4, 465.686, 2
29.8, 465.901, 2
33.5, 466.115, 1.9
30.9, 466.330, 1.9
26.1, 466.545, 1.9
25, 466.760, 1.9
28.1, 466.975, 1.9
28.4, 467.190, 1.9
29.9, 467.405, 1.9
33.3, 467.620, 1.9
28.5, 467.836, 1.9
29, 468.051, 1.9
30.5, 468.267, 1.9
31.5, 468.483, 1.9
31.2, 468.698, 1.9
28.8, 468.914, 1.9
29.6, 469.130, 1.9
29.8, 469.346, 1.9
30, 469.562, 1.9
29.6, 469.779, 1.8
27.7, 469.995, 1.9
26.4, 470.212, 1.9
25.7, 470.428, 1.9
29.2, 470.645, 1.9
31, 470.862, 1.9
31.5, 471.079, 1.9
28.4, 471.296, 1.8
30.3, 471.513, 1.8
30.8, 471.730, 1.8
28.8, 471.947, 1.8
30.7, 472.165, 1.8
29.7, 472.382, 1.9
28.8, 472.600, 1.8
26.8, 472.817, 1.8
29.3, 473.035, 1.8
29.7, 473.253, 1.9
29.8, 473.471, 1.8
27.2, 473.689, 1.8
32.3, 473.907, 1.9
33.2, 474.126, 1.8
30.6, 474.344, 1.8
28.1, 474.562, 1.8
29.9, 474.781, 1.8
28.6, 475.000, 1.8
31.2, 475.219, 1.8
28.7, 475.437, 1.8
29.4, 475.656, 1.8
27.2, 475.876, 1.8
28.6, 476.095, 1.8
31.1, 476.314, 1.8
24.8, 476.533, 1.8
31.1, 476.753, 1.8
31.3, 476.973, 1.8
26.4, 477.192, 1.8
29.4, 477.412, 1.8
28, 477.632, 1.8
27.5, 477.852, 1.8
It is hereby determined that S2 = 0.195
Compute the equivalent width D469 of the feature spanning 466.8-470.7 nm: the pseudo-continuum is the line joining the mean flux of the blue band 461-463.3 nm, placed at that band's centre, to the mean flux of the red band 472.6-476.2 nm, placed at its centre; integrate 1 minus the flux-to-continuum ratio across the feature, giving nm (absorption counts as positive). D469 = 0.07 nm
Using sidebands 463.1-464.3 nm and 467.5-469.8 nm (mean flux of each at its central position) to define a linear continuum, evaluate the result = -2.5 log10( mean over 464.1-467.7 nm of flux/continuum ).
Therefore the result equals 0.05 mag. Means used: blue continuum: 30.5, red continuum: 30.2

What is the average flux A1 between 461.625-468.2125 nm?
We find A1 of 29.5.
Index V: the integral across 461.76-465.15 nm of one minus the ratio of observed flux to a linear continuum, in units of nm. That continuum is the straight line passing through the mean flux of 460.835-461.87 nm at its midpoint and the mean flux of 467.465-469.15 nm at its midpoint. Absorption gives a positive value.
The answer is 0.07 nm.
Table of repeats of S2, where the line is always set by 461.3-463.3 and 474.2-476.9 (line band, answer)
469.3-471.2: 0.034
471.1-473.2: -0.001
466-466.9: 0.026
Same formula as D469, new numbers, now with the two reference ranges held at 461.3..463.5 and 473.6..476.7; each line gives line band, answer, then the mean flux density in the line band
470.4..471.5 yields 0.004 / 29.5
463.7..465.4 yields 0.077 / 28.6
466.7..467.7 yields 0.028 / 29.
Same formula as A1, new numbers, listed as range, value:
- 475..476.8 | 28.9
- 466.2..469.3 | 29.4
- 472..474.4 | 29.8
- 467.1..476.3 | 29.5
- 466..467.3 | 28.7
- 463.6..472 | 29.3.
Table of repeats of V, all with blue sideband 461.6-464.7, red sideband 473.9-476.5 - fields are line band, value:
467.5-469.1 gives -0.028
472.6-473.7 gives 0.037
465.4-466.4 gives -0.015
